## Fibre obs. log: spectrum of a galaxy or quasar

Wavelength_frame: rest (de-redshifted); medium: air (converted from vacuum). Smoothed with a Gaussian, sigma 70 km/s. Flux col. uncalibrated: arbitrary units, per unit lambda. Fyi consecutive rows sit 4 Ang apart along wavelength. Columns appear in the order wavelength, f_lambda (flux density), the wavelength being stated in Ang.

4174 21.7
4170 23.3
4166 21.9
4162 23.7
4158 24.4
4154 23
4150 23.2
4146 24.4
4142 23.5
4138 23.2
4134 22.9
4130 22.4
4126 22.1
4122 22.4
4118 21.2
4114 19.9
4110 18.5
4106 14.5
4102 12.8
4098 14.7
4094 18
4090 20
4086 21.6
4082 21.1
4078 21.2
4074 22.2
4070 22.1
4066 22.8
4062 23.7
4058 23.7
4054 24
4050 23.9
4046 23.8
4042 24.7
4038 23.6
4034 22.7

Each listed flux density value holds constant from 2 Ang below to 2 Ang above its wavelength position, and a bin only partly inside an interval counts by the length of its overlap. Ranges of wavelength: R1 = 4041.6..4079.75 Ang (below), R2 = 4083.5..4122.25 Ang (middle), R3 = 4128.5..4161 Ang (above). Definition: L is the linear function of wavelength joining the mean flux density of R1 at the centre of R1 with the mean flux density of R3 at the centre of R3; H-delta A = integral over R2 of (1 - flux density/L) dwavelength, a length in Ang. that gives 8.4 Ang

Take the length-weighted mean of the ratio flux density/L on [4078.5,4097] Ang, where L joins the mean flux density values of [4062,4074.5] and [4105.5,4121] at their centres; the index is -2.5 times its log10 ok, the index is 0.062 mag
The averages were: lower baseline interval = 22.6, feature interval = 20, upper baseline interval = 19.2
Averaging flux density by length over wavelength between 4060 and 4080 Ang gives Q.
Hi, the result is 22.4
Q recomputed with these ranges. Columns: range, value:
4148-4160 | 23.5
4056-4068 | 23.4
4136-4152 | 23.6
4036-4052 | 24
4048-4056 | 23.9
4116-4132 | 22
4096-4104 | 13.8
